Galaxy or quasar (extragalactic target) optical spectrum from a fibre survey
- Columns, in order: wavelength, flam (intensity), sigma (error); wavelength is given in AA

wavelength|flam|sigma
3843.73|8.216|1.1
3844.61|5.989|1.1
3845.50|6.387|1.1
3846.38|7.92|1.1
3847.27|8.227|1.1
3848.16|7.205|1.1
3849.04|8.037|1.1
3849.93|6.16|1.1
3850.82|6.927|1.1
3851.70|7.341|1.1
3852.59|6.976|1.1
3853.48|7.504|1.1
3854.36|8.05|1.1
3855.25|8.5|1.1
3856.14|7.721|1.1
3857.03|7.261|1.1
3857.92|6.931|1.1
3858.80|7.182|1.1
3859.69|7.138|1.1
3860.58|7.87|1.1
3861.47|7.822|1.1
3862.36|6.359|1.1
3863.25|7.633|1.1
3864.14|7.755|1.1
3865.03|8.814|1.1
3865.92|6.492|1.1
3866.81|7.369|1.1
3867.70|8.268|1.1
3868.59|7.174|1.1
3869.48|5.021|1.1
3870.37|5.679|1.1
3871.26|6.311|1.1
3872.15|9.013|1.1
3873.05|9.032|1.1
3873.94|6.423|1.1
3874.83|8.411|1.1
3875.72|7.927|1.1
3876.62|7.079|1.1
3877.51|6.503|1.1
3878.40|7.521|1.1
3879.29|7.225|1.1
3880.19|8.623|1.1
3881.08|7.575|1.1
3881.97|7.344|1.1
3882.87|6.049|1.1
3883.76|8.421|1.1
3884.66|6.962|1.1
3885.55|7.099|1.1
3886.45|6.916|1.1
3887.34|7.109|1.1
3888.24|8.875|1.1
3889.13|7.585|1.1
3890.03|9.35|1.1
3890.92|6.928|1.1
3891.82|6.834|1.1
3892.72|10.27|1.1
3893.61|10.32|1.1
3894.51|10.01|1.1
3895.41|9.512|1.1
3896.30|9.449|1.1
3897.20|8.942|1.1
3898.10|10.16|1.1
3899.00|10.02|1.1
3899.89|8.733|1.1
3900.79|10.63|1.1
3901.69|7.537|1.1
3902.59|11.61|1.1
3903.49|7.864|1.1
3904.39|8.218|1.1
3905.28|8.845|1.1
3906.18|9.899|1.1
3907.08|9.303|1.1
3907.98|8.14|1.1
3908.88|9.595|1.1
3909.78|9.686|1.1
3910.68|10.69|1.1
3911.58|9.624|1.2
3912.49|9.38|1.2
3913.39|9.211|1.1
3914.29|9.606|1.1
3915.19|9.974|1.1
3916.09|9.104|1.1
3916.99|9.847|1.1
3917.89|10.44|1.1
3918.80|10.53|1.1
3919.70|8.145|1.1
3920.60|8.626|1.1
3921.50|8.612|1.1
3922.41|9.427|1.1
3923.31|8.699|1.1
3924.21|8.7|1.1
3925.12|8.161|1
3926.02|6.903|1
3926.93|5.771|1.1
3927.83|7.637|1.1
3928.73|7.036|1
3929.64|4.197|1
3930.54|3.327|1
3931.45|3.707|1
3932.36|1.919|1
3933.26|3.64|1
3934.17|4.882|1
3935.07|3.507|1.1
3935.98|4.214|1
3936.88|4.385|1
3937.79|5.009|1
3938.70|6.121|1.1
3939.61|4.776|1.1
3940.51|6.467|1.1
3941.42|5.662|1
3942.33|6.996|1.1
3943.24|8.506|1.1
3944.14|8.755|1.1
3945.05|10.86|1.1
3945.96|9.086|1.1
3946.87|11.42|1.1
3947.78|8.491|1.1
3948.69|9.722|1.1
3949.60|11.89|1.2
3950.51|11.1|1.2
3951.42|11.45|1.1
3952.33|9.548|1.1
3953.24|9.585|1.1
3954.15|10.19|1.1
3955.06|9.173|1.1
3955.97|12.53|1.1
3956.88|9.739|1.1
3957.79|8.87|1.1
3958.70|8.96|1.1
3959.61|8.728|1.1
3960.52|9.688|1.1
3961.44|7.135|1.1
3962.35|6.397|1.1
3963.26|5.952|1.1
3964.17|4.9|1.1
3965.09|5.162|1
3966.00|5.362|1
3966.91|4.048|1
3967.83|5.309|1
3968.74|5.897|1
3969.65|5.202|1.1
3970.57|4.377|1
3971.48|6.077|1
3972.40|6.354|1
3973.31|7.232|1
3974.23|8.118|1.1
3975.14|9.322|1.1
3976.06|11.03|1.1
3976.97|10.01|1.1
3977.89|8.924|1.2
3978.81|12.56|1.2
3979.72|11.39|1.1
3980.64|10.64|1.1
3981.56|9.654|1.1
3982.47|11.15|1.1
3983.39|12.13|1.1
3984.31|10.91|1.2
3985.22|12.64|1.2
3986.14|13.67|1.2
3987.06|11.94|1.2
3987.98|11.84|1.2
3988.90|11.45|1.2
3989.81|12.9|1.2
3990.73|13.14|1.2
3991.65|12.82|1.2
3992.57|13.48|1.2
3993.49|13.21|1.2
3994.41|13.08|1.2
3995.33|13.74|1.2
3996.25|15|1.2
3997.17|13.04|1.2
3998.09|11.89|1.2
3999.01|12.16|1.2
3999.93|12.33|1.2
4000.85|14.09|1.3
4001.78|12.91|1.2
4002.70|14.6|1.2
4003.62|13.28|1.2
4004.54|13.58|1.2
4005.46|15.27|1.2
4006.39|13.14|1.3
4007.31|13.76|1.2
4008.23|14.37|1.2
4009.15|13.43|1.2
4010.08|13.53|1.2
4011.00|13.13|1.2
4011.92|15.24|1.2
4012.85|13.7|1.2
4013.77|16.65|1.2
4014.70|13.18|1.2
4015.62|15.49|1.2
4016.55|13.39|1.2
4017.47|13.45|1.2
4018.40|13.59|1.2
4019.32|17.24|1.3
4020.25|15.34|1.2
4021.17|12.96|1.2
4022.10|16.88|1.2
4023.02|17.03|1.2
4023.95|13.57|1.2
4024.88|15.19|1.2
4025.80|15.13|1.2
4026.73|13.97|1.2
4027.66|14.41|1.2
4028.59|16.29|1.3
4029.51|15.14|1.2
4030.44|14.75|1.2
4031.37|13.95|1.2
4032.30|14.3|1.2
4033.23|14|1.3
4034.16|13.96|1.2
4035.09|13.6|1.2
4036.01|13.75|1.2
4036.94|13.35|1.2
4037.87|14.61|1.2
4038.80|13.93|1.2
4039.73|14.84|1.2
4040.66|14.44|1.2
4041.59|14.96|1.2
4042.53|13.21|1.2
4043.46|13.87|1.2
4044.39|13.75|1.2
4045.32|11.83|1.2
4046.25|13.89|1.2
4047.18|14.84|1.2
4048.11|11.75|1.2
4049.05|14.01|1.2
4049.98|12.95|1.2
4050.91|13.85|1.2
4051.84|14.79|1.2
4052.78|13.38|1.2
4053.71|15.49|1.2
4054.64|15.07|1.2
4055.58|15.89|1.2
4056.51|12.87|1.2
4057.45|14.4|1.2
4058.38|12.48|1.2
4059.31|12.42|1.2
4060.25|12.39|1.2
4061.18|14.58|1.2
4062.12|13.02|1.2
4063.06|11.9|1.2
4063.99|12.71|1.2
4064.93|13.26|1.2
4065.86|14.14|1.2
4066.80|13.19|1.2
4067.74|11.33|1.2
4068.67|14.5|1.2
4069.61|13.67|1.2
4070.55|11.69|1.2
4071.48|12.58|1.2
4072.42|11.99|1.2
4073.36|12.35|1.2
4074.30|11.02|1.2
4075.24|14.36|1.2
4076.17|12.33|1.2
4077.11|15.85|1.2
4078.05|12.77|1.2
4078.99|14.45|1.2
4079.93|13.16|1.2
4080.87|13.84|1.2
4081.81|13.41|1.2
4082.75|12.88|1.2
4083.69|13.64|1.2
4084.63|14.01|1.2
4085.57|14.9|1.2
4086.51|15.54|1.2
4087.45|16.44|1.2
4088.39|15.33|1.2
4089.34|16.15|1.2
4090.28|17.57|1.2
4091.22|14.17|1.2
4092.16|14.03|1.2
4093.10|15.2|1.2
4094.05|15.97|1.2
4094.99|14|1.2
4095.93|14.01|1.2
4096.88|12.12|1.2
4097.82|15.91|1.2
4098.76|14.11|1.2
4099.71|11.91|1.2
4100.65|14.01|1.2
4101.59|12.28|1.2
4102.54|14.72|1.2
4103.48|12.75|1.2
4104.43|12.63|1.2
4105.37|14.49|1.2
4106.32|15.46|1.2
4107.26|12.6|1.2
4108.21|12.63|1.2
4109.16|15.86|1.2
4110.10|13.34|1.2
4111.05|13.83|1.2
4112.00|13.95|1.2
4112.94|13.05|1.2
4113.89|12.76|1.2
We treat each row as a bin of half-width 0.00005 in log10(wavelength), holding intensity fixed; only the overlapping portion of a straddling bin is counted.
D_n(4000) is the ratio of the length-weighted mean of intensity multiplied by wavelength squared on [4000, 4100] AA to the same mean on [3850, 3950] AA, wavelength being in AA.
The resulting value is 1.9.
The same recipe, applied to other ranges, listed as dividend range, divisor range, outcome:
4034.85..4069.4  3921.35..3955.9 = 1.95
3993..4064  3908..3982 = 1.84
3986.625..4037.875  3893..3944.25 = 1.85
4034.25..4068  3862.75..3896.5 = 1.92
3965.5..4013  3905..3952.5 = 1.47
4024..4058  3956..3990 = 1.66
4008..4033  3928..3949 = 2.46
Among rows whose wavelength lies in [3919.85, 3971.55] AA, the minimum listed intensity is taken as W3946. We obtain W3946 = 1.919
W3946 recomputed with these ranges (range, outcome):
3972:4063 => 6.354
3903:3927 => 5.771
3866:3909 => 5.021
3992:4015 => 11.89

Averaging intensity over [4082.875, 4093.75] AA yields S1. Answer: 15.1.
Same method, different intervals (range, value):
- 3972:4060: 13.3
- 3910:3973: 7.62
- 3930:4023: 10.2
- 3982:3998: 12.7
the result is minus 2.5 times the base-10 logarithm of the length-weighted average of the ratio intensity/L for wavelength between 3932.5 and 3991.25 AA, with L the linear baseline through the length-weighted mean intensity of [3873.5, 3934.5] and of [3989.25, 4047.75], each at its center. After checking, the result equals 0.30 mag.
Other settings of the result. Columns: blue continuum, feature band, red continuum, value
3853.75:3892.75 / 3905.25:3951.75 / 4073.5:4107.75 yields 0.16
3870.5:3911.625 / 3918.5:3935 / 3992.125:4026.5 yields 0.47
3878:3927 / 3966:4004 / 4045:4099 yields 0.05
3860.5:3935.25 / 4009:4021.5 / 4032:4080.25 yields -0.19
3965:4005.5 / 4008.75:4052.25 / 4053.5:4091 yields -0.16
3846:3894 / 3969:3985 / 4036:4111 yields 0.19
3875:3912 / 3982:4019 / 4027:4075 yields -0.11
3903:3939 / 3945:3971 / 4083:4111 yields 0.08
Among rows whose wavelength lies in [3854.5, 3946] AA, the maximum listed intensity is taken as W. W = 11.61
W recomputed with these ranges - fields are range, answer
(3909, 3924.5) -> 10.69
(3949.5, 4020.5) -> 17.24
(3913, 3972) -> 12.53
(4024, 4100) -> 17.57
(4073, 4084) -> 15.85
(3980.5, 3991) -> 13.67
